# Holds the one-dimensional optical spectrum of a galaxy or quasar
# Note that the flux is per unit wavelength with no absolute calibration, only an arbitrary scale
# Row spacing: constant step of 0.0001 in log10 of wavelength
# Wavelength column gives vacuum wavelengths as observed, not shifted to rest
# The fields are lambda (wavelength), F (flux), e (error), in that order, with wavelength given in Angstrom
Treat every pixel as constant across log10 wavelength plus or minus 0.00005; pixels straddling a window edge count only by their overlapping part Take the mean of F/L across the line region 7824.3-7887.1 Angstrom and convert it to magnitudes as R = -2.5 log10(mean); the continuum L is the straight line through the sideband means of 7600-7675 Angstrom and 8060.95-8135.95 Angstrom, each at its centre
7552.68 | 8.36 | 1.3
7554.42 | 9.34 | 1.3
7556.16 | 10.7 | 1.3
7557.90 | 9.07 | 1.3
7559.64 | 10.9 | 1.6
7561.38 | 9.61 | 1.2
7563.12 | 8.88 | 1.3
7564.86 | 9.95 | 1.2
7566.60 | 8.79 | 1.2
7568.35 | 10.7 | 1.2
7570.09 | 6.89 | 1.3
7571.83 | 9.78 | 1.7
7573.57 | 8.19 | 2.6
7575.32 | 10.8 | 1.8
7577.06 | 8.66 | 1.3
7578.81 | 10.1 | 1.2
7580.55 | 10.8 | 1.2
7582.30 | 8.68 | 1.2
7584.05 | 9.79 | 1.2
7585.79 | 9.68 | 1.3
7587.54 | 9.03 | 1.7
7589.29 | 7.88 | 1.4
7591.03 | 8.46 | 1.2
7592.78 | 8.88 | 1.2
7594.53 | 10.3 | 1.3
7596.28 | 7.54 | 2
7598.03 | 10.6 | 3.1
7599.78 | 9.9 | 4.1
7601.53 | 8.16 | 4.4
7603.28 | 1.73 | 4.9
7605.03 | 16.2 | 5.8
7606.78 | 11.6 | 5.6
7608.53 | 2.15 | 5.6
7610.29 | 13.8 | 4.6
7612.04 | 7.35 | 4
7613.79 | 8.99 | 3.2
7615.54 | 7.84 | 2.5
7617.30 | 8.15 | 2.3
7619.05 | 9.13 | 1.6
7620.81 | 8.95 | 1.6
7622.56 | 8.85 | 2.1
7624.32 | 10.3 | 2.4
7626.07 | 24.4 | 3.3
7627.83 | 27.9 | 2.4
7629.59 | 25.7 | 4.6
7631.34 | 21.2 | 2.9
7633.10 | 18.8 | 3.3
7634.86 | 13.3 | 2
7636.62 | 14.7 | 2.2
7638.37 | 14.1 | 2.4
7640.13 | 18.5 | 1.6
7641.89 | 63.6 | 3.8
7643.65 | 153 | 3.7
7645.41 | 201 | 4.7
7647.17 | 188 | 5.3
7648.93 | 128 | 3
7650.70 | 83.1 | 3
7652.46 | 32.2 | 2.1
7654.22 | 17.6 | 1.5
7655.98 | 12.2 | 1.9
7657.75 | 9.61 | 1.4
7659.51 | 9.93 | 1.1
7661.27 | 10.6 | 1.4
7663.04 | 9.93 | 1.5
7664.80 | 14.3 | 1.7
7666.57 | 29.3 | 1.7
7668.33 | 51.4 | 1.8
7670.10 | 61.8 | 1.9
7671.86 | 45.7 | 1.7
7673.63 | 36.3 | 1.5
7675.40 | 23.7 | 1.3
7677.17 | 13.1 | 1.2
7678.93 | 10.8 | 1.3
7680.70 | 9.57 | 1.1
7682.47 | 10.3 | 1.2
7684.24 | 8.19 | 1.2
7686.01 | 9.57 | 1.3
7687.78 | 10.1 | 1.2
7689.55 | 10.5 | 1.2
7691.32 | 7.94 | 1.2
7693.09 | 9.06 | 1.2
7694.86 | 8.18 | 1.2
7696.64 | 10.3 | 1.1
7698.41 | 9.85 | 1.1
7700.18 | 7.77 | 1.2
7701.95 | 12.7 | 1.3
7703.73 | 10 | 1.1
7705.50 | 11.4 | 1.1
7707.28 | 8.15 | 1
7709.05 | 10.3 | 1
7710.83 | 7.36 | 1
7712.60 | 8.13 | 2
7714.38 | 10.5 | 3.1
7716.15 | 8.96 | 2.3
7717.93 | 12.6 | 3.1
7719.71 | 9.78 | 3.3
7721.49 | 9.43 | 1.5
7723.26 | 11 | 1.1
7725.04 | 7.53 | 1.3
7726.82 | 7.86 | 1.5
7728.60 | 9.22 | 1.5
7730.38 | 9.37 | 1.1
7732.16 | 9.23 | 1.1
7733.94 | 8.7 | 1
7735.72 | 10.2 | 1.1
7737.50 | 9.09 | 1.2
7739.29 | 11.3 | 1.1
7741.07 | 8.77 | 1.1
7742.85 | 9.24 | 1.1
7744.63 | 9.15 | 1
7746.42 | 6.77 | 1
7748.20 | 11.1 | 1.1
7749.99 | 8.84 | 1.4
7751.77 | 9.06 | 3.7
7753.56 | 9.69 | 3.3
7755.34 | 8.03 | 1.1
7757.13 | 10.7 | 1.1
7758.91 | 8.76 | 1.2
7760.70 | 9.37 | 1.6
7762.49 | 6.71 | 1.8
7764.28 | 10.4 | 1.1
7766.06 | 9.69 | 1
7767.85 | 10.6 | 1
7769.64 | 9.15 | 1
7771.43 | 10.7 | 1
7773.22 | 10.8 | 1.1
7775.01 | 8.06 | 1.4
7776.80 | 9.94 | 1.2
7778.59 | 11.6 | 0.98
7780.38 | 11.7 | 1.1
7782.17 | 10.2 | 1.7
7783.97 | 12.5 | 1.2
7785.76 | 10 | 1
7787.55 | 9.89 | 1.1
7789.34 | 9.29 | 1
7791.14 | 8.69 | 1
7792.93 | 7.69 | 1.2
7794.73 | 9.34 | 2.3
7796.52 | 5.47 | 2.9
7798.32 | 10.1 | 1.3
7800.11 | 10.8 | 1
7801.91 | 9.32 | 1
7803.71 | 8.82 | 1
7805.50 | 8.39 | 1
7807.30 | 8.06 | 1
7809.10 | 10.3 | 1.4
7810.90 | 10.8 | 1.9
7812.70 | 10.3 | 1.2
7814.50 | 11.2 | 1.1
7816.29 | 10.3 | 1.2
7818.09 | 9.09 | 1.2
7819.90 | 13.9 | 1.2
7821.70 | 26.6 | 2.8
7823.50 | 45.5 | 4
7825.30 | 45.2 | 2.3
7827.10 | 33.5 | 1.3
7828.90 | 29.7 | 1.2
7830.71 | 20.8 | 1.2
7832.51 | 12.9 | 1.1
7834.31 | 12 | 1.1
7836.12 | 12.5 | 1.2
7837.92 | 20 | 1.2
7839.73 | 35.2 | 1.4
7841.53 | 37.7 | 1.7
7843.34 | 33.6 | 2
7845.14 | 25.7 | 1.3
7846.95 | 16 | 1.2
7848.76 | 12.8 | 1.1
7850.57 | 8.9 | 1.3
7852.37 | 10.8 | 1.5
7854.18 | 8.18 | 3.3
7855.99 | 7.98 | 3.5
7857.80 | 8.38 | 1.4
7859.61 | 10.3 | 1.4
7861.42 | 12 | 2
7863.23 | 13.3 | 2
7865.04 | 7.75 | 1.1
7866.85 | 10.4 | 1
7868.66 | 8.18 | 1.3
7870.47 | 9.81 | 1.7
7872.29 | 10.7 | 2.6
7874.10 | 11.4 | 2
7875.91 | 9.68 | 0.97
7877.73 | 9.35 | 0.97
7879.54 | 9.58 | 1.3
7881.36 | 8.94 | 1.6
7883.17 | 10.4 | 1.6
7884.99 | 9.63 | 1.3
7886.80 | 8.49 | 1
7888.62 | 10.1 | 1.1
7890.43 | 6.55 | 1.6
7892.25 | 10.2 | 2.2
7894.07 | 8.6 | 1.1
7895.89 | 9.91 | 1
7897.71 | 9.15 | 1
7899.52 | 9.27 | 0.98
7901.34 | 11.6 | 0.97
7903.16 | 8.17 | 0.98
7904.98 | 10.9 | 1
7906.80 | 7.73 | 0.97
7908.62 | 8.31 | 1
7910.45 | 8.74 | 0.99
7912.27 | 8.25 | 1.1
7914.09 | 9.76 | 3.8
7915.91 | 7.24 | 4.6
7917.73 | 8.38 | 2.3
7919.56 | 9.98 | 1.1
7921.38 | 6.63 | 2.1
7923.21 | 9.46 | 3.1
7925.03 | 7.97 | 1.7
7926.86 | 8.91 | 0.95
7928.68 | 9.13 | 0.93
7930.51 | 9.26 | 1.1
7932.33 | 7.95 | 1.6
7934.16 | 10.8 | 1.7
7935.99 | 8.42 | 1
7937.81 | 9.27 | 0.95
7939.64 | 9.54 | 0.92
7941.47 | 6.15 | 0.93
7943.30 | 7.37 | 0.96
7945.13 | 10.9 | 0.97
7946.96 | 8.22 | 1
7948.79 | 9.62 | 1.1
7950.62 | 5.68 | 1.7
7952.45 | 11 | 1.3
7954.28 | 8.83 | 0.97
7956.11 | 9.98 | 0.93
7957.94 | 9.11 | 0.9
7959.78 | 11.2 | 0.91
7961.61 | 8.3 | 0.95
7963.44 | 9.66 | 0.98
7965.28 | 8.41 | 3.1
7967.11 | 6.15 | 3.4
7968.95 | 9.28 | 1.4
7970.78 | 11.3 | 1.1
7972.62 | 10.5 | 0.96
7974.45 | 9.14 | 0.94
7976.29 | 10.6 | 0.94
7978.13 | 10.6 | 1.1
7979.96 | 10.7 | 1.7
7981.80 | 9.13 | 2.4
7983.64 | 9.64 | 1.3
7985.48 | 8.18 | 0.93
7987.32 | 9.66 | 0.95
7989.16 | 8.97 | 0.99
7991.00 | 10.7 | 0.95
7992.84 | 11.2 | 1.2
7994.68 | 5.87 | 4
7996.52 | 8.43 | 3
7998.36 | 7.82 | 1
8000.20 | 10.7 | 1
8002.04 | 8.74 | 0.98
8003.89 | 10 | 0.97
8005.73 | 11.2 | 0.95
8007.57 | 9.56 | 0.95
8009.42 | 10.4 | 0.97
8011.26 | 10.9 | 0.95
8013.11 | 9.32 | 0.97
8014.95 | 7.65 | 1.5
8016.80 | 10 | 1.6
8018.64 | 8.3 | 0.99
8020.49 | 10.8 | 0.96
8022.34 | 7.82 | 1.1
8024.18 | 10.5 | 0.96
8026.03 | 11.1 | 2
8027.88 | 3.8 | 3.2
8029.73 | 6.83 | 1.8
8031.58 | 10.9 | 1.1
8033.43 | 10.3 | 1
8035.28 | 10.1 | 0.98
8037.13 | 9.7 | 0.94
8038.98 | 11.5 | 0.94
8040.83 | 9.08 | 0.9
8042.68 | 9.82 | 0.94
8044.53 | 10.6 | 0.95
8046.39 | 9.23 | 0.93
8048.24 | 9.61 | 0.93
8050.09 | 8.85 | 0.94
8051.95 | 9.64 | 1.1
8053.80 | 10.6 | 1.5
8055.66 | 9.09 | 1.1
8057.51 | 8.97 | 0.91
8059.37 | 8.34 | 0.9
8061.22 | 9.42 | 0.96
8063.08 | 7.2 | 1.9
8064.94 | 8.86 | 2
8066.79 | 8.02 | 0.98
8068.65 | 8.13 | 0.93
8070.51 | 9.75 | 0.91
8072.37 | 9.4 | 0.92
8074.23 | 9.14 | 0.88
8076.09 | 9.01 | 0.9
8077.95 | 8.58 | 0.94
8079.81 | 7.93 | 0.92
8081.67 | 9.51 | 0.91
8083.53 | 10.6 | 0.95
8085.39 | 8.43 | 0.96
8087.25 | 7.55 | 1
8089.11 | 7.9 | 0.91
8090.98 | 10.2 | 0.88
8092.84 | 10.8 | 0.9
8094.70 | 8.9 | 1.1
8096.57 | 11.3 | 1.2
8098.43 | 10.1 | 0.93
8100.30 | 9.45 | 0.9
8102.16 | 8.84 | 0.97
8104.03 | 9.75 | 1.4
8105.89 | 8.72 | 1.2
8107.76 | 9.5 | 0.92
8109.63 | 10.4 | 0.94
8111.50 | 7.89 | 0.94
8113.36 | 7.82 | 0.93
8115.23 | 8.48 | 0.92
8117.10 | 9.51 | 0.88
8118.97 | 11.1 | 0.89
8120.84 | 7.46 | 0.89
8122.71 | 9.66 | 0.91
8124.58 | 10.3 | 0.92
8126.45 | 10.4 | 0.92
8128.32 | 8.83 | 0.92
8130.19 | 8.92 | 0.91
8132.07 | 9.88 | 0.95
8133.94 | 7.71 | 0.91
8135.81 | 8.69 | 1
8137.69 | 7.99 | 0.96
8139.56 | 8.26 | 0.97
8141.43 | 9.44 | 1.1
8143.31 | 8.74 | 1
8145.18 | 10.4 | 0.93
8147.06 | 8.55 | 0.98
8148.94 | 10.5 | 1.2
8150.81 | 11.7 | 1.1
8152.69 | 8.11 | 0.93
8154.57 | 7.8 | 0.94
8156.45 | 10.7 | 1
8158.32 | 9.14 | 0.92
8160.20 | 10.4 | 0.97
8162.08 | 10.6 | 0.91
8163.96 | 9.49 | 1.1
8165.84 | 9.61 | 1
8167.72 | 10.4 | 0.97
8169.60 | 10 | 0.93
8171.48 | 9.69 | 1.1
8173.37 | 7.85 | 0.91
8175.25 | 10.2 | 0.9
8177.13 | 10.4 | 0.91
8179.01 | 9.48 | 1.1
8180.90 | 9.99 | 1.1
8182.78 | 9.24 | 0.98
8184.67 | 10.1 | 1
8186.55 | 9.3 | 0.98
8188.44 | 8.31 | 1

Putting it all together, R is 0.40 mag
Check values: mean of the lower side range 34.5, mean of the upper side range 9.13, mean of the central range 15.9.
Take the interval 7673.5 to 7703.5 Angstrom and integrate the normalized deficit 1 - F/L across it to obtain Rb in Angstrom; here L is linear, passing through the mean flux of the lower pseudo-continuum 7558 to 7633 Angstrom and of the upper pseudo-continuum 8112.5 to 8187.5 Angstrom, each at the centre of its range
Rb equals -3.0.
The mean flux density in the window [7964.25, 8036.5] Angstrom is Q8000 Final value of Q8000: 9.37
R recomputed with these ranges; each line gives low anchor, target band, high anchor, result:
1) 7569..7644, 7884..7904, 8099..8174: 0.27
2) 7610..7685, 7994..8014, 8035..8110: 0.39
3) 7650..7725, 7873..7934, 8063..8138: 0.36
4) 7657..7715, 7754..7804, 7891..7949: 0.33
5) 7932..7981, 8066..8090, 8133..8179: 0.07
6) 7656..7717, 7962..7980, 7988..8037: 0.06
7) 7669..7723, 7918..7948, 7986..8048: 0.22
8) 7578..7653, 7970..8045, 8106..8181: 0.46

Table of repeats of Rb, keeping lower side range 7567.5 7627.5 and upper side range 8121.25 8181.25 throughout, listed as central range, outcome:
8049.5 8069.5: 1.4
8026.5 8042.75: 0.7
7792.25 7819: 0.8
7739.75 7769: 1.3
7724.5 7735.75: 1.0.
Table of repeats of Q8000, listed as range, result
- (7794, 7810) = 8.95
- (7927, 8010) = 9.27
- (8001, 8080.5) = 9.28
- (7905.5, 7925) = 8.47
